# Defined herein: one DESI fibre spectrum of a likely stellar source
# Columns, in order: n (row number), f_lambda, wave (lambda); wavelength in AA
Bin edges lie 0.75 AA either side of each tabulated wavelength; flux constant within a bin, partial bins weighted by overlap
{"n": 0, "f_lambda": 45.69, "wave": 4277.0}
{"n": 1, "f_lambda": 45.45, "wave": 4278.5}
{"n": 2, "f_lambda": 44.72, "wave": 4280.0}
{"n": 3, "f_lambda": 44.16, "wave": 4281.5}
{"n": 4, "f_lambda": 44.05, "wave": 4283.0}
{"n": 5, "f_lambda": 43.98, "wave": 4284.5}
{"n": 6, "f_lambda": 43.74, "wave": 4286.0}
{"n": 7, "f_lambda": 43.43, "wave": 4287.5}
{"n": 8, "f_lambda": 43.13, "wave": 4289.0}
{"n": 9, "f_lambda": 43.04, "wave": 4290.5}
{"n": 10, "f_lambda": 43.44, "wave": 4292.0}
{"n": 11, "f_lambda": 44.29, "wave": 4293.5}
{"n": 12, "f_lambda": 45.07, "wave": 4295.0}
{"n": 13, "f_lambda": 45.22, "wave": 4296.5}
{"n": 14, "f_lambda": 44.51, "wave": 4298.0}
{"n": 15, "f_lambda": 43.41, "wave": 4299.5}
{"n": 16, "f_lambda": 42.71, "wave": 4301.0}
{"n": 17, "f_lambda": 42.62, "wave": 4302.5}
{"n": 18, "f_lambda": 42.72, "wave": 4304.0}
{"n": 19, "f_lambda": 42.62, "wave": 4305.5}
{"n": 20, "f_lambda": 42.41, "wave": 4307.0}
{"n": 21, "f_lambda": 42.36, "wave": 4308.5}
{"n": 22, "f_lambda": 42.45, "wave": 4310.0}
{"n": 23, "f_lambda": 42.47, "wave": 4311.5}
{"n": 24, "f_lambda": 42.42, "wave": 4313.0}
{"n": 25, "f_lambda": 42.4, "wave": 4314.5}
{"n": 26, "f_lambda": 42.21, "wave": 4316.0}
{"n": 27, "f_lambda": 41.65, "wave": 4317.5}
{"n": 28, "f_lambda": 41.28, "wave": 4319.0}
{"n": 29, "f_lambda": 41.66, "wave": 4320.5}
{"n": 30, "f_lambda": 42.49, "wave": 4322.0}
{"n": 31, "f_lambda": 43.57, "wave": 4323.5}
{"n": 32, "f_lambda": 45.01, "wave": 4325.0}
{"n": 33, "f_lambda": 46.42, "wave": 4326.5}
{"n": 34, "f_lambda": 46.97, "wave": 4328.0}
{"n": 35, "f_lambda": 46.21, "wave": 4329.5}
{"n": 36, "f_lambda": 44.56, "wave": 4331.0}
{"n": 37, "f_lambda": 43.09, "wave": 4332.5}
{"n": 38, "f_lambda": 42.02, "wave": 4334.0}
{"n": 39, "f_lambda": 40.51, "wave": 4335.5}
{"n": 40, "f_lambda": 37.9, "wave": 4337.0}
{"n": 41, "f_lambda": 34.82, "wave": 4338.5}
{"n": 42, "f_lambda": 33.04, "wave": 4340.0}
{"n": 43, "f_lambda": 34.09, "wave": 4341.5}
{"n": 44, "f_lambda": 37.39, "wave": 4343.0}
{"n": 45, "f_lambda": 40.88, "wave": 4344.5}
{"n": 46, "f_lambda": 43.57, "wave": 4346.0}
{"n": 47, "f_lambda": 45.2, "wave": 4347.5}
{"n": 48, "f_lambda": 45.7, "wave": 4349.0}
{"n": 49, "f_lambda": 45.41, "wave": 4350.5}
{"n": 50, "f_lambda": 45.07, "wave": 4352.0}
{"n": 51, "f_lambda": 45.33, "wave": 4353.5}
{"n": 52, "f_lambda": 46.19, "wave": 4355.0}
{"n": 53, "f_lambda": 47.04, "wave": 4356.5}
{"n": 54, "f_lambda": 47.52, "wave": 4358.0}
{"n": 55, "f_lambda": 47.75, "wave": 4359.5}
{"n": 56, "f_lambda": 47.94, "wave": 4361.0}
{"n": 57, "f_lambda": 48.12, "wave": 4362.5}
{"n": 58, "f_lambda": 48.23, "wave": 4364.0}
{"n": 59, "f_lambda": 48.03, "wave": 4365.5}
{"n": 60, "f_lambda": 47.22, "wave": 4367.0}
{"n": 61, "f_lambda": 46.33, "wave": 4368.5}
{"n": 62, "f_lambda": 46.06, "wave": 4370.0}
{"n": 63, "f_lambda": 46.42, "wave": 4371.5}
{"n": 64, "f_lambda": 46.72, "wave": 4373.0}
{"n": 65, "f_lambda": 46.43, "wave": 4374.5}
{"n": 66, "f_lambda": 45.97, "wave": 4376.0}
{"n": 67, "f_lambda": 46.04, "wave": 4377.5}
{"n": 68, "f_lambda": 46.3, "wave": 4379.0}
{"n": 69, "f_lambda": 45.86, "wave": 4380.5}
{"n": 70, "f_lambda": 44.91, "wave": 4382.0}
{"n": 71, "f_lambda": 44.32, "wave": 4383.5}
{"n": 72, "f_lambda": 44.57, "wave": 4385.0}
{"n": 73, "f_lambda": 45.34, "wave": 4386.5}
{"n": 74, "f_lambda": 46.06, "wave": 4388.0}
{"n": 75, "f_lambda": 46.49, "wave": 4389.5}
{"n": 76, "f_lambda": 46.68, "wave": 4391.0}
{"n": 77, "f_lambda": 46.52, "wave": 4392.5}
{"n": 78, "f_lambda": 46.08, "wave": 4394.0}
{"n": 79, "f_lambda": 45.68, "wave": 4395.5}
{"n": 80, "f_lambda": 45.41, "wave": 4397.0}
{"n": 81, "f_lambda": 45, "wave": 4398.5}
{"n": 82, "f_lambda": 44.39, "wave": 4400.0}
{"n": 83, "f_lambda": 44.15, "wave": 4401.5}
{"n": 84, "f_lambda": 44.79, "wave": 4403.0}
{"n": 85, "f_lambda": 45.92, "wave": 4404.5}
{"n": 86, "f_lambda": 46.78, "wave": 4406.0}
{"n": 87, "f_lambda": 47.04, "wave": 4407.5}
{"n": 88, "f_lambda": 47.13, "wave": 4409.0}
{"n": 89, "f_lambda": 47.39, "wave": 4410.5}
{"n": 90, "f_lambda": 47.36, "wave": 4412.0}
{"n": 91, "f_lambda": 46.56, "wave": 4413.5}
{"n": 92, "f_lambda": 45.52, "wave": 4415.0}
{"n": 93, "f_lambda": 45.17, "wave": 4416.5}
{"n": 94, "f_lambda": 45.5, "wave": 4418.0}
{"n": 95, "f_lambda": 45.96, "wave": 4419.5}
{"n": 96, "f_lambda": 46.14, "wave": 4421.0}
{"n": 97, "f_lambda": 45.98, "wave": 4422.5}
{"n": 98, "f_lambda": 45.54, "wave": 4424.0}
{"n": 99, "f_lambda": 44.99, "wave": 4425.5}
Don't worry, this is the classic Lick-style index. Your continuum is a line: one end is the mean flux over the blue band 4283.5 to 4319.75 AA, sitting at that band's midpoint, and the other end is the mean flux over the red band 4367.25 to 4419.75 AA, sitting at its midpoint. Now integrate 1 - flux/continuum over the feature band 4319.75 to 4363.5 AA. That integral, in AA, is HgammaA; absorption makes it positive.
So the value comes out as 1.0 AA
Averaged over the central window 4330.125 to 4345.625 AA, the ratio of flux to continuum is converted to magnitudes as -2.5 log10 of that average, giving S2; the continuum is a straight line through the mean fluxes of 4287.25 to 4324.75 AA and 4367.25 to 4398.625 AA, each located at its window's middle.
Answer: 0.14 mag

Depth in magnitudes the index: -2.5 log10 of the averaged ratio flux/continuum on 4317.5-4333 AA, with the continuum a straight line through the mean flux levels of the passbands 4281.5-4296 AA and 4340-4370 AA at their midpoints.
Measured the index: 0.01 mag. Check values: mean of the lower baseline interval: 43.8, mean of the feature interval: 44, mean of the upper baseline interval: 44.8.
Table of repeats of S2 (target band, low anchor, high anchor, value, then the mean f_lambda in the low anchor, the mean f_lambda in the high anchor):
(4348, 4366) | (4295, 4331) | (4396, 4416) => -0.053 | 43.4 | 45.9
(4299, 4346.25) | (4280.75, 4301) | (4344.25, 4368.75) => 0.082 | 43.9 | 46.3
